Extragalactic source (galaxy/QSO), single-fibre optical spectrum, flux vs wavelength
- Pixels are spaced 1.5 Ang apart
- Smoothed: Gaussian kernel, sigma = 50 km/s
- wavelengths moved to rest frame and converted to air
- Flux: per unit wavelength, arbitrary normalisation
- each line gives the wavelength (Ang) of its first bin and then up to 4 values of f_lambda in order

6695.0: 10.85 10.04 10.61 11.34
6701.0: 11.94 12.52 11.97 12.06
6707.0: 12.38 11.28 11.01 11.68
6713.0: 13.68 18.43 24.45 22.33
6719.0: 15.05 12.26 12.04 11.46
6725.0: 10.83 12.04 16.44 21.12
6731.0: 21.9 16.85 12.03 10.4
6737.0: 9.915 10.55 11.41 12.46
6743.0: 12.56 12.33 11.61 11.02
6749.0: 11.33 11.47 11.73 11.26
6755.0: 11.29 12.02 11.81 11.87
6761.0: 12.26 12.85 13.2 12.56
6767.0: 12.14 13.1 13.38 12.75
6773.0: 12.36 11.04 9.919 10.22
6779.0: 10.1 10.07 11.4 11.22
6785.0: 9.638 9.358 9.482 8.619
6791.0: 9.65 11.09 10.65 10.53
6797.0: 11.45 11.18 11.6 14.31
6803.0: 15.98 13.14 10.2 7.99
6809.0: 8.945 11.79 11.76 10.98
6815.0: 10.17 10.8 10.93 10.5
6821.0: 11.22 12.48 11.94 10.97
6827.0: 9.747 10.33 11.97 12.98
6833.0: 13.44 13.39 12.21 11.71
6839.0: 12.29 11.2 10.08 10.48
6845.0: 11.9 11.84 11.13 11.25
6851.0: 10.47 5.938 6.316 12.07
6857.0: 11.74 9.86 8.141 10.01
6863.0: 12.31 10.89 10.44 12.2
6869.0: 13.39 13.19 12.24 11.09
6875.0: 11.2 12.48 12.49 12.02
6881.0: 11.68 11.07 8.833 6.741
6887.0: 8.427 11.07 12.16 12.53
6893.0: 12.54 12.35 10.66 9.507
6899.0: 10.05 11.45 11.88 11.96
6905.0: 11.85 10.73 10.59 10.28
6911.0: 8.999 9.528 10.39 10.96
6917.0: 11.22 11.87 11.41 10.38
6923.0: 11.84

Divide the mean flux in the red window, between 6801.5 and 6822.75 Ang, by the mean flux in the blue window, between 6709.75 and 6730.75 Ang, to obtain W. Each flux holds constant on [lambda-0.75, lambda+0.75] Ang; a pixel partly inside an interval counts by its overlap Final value 0.73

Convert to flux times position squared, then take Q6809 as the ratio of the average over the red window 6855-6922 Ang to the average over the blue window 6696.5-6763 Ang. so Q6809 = 0.88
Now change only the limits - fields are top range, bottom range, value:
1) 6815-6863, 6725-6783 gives 0.90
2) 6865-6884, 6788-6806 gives 1.05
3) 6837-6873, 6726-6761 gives 0.88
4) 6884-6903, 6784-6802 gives 1.04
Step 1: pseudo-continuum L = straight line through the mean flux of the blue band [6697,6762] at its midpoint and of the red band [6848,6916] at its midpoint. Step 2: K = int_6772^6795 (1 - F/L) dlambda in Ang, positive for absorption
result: 3.7 Ang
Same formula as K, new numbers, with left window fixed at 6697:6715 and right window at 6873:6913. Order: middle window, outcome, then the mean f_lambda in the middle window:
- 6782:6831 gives 2.4 Ang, 11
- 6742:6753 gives 0.2 Ang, 11.7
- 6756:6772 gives -0.9 Ang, 12.5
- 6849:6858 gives 1.3 Ang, 9.59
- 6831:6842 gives -0.9 Ang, 12.3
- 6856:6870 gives 0.1 Ang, 11.1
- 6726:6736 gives -3.3 Ang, 16.1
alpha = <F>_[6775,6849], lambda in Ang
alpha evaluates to 11.1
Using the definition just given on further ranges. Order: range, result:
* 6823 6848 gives 11.6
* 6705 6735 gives 15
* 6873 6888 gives 10.6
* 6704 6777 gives 13.1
